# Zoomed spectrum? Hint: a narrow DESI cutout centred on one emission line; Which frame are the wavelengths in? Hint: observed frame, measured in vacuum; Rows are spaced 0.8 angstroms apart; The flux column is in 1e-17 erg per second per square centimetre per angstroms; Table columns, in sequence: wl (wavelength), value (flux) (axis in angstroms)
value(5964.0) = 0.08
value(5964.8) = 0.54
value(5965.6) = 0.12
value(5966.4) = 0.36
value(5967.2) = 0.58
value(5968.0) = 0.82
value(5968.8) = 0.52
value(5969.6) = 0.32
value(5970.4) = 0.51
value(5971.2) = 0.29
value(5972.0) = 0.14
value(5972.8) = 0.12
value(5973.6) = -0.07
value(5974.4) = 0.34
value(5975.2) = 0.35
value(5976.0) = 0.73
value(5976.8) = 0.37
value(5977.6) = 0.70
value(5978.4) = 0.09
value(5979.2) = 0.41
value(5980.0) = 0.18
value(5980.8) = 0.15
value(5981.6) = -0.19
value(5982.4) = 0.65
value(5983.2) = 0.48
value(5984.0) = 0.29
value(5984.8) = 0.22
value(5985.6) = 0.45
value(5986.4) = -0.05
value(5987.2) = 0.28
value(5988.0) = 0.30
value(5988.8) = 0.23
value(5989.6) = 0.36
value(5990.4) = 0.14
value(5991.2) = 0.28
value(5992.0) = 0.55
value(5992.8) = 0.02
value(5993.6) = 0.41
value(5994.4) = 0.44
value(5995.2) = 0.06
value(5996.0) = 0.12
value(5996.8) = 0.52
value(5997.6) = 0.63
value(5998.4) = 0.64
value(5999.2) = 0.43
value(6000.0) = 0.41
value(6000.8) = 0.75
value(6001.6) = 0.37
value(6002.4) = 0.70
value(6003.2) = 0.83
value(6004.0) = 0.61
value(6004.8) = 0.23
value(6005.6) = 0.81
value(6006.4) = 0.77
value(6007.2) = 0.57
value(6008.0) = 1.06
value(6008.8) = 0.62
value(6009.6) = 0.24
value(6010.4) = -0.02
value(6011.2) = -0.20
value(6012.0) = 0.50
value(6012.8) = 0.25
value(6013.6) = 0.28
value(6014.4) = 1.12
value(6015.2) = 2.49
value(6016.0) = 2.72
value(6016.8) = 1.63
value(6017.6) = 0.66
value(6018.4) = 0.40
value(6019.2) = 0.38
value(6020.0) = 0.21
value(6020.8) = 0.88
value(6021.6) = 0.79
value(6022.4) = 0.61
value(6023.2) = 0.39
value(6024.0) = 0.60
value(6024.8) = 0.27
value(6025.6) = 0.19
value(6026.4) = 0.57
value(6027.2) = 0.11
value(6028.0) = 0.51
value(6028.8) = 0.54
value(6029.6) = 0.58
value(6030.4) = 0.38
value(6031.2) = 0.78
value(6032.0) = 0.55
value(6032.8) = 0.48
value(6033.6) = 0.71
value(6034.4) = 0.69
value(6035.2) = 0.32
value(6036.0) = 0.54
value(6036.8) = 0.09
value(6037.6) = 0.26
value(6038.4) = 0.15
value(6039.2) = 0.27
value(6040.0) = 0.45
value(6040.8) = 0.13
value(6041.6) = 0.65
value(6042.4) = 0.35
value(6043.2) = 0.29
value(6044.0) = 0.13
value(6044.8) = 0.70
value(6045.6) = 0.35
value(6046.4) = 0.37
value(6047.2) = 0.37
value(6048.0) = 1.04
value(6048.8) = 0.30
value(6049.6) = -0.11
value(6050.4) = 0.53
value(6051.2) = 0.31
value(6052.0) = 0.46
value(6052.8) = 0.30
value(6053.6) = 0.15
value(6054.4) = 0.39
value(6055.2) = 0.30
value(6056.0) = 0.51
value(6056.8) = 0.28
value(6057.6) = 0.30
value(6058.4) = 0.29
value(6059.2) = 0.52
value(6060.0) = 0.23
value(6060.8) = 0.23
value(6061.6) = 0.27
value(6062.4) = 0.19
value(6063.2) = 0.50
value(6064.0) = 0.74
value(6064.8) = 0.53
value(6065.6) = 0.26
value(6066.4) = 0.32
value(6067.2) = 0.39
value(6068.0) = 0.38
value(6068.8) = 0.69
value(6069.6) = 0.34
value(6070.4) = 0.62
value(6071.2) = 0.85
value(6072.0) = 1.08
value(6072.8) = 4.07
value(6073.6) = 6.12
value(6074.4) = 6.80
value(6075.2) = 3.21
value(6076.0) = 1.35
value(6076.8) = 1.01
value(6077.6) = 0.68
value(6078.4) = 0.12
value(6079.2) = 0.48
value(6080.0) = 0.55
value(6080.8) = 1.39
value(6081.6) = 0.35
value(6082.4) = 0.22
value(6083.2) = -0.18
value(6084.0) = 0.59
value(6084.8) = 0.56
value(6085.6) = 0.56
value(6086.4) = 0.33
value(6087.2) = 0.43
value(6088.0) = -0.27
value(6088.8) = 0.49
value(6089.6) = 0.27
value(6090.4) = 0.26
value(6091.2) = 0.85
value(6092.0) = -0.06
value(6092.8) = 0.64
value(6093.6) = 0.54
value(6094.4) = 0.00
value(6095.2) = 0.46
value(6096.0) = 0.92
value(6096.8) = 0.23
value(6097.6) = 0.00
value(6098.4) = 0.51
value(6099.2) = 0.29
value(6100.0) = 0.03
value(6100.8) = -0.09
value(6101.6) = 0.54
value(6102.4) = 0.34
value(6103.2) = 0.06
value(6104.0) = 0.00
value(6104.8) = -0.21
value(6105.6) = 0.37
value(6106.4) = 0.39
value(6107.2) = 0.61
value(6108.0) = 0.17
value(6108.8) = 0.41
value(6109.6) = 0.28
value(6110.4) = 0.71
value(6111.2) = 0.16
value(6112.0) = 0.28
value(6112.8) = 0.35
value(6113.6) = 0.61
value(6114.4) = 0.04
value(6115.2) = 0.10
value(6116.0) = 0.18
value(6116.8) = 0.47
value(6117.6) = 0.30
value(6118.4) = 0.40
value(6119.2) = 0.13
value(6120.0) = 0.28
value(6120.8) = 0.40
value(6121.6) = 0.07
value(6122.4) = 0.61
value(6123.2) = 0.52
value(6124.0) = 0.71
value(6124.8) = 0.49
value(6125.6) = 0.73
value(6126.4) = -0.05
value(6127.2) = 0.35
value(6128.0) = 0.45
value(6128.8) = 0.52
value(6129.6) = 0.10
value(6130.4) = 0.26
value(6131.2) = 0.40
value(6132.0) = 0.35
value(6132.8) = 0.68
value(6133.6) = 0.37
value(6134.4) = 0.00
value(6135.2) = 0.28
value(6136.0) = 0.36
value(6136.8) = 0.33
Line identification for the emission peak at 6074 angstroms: [O III] 5007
